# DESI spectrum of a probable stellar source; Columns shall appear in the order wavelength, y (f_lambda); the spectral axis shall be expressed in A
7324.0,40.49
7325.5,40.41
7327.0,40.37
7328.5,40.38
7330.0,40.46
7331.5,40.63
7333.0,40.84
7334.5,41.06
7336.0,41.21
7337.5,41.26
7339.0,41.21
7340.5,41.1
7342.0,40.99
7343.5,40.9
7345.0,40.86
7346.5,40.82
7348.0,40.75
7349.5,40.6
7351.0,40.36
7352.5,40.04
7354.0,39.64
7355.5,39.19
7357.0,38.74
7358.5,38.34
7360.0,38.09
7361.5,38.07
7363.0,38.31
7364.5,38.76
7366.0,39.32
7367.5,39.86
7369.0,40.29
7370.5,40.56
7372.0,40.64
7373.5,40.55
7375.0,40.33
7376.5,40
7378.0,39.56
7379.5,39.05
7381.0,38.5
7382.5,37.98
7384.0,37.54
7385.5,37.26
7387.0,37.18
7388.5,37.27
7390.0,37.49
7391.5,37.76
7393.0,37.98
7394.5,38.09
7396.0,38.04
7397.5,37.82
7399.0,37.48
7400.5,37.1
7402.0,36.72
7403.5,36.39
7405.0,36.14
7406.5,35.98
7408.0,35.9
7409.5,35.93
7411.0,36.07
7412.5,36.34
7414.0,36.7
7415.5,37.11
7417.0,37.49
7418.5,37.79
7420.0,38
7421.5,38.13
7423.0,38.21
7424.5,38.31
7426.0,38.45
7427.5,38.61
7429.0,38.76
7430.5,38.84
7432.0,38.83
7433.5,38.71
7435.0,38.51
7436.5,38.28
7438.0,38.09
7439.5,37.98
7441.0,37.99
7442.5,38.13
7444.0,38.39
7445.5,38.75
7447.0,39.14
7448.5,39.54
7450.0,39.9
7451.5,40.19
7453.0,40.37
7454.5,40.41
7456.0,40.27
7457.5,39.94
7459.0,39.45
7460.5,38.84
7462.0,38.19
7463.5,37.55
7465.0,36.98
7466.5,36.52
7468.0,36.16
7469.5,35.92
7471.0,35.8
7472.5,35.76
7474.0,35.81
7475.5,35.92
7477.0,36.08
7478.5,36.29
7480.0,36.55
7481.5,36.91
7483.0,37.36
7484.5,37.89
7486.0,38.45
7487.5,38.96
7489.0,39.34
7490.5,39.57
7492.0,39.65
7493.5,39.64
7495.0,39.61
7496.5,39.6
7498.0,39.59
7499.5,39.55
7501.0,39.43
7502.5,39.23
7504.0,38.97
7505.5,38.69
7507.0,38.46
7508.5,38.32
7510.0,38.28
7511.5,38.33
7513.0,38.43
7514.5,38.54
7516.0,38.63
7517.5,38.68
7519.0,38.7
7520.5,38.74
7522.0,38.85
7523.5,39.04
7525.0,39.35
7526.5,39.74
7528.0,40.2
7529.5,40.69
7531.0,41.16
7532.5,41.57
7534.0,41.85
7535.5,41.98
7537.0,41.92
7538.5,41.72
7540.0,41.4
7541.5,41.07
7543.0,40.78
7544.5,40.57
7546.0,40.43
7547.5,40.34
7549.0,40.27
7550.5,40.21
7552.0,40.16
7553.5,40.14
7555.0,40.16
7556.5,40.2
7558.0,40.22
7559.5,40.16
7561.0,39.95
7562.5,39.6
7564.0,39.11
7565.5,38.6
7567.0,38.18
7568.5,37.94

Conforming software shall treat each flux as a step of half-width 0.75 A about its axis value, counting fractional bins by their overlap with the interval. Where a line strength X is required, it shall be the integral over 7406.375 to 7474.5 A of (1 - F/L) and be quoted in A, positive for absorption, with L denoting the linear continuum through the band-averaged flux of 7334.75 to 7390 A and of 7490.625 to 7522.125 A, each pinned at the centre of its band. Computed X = 2.1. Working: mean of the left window 39.6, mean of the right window 39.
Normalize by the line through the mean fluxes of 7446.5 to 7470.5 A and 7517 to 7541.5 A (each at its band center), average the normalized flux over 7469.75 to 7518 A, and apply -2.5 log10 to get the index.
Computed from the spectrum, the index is 0.04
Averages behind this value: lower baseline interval 38.7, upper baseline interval 40.4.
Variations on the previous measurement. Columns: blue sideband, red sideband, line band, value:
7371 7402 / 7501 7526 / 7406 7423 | 0.044 mag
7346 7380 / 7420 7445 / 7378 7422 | 0.047 mag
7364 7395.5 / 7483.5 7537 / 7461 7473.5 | 0.074 mag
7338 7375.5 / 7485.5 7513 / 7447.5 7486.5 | 0.041 mag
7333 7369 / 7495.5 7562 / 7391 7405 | 0.072 mag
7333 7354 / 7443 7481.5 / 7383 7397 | 0.058 mag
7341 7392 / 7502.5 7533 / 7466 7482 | 0.088 mag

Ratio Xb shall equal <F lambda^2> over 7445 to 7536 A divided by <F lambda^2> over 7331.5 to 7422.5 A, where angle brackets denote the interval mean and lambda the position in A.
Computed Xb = 1.03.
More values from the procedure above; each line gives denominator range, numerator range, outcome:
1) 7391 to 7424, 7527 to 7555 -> 1.14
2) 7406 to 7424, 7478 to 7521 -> 1.07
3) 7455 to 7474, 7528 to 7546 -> 1.12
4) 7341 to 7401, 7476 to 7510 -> 1.02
